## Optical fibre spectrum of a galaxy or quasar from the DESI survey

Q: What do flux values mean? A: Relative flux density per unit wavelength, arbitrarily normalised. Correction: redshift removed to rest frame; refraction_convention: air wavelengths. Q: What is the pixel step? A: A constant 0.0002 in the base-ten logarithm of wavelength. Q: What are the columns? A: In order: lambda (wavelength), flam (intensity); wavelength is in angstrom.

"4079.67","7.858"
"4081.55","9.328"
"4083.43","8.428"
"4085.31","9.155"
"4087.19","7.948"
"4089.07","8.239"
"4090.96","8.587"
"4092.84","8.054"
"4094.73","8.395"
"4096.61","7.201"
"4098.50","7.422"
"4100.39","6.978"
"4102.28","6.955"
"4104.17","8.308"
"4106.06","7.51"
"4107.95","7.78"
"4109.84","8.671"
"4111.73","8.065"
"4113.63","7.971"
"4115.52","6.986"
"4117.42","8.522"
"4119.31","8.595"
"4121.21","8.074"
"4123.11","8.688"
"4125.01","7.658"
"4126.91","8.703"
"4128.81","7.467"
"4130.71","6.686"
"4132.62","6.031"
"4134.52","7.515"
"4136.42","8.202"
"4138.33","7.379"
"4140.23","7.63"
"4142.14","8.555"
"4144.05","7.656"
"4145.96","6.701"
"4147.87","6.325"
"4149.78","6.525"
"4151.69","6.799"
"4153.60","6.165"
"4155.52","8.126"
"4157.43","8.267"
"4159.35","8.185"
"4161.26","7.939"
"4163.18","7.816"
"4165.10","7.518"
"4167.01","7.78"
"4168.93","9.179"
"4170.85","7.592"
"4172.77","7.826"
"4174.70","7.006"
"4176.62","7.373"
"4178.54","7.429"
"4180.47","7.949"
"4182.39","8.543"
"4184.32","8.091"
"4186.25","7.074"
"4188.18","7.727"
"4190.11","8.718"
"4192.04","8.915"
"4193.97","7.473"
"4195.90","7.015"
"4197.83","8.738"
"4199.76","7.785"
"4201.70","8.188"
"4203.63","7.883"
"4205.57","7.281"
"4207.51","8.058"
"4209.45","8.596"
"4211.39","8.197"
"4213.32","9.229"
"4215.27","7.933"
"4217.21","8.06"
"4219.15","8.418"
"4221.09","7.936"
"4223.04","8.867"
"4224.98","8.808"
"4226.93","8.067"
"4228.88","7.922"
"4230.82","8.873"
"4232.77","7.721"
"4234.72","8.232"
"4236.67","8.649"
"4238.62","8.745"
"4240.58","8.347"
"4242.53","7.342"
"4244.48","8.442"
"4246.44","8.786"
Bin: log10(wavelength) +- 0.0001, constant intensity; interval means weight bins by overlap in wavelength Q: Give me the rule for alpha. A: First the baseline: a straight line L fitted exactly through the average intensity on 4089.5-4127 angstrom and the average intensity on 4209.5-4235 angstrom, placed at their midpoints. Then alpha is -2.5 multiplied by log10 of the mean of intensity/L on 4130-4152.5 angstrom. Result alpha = 0.13 mag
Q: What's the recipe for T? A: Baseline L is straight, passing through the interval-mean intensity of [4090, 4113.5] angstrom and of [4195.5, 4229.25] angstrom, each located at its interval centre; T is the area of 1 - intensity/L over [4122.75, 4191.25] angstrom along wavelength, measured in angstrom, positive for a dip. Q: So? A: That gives 3.26 angstrom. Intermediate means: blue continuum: 7.83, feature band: 7.63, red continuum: 8.19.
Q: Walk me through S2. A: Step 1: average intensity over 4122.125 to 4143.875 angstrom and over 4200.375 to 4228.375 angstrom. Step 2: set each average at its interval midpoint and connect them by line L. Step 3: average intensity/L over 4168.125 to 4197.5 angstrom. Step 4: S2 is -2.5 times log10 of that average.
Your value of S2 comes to 0.02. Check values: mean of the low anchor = 7.68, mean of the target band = 7.87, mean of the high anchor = 8.24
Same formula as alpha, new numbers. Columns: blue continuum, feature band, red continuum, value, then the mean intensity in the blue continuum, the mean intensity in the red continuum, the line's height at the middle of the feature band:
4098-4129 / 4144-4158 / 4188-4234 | 0.15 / 7.92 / 8.19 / 8.03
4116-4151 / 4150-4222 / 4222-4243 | 0.01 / 7.59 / 8.35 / 7.99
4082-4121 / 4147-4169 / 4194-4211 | 0.07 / 8.01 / 7.93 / 7.96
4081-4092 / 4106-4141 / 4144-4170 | 0.03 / 8.59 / 7.5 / 8.01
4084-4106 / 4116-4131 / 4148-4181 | -0.04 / 7.92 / 7.58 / 7.78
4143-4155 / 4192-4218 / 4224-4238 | -0.03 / 6.76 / 8.34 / 7.84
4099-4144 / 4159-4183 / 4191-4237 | 0.02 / 7.77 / 8.2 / 8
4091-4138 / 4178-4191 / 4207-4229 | 0.03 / 7.78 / 8.36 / 8.17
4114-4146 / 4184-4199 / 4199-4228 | 0.02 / 7.74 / 8.22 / 8.09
